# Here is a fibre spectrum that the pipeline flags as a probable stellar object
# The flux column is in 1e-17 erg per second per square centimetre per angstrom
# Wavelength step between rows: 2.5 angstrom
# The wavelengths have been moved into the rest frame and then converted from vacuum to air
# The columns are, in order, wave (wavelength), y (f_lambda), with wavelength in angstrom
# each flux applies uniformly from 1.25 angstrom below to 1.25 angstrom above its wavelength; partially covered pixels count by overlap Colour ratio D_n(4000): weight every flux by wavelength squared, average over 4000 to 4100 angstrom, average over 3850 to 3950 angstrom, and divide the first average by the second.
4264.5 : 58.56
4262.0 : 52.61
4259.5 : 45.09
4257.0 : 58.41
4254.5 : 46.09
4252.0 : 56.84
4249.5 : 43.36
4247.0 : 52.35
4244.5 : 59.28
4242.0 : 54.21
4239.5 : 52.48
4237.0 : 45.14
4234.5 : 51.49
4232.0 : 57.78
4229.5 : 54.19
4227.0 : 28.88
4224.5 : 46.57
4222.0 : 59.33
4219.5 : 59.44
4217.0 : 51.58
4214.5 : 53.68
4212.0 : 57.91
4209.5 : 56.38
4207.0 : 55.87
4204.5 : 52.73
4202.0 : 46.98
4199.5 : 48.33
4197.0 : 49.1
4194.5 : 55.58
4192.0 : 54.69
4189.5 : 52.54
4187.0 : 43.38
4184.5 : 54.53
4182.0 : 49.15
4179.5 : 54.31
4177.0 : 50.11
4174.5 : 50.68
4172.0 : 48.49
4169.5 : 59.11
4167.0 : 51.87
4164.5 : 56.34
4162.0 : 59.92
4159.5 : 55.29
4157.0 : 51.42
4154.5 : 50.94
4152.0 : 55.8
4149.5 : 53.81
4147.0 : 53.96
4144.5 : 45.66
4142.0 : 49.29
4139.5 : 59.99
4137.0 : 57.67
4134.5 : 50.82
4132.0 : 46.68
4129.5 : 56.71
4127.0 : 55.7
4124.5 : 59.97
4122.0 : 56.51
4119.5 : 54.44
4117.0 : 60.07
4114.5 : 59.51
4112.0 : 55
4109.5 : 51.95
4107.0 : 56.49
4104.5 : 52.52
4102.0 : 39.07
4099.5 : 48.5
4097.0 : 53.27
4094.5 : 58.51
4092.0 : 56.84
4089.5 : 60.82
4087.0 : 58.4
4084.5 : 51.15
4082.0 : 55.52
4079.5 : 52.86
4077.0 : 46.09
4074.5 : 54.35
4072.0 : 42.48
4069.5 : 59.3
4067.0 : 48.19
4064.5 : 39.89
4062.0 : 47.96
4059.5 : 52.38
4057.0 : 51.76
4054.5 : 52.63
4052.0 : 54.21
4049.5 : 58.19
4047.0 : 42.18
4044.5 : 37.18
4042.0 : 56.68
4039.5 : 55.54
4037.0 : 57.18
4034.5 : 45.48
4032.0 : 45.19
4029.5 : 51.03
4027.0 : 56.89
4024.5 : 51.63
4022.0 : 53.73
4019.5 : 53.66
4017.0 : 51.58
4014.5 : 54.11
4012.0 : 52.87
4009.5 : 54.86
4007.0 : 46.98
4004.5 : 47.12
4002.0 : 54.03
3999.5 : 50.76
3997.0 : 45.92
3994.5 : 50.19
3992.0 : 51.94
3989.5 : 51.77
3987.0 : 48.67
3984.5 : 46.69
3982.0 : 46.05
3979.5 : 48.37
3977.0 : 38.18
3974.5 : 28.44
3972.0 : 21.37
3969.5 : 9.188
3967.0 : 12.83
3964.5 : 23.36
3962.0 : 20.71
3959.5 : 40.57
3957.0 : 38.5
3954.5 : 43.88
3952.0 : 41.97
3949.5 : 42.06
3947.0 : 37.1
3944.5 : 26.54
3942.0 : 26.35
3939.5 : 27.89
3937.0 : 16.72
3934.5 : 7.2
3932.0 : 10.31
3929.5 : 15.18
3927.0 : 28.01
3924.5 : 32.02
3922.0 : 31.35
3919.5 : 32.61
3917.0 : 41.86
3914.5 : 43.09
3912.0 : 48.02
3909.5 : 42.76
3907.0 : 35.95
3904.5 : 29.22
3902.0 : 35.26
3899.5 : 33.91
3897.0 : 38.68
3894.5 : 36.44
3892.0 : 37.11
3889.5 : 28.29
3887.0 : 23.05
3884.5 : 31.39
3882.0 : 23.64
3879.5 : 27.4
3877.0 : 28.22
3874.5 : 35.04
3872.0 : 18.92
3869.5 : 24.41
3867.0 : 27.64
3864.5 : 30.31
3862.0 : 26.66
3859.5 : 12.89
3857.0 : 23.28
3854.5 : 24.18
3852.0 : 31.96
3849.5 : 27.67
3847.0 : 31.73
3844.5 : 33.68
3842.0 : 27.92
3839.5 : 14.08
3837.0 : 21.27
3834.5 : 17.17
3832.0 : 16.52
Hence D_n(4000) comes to 1.91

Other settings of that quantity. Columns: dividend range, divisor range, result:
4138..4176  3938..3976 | 2.01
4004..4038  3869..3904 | 1.83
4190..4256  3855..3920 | 1.96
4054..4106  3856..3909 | 1.95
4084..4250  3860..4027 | 1.65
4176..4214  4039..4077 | 1.12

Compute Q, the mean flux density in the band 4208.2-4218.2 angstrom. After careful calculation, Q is 54.9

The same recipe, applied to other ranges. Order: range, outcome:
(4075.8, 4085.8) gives 51.5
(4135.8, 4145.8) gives 53.1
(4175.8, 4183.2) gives 51.2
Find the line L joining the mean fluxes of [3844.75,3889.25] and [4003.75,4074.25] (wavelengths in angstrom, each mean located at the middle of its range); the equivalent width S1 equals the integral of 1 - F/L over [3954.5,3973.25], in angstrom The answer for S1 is 6.9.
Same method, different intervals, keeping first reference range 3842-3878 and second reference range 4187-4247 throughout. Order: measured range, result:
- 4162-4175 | -1.43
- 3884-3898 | -1.58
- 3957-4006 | -4.15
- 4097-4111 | -1.88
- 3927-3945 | 7.48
